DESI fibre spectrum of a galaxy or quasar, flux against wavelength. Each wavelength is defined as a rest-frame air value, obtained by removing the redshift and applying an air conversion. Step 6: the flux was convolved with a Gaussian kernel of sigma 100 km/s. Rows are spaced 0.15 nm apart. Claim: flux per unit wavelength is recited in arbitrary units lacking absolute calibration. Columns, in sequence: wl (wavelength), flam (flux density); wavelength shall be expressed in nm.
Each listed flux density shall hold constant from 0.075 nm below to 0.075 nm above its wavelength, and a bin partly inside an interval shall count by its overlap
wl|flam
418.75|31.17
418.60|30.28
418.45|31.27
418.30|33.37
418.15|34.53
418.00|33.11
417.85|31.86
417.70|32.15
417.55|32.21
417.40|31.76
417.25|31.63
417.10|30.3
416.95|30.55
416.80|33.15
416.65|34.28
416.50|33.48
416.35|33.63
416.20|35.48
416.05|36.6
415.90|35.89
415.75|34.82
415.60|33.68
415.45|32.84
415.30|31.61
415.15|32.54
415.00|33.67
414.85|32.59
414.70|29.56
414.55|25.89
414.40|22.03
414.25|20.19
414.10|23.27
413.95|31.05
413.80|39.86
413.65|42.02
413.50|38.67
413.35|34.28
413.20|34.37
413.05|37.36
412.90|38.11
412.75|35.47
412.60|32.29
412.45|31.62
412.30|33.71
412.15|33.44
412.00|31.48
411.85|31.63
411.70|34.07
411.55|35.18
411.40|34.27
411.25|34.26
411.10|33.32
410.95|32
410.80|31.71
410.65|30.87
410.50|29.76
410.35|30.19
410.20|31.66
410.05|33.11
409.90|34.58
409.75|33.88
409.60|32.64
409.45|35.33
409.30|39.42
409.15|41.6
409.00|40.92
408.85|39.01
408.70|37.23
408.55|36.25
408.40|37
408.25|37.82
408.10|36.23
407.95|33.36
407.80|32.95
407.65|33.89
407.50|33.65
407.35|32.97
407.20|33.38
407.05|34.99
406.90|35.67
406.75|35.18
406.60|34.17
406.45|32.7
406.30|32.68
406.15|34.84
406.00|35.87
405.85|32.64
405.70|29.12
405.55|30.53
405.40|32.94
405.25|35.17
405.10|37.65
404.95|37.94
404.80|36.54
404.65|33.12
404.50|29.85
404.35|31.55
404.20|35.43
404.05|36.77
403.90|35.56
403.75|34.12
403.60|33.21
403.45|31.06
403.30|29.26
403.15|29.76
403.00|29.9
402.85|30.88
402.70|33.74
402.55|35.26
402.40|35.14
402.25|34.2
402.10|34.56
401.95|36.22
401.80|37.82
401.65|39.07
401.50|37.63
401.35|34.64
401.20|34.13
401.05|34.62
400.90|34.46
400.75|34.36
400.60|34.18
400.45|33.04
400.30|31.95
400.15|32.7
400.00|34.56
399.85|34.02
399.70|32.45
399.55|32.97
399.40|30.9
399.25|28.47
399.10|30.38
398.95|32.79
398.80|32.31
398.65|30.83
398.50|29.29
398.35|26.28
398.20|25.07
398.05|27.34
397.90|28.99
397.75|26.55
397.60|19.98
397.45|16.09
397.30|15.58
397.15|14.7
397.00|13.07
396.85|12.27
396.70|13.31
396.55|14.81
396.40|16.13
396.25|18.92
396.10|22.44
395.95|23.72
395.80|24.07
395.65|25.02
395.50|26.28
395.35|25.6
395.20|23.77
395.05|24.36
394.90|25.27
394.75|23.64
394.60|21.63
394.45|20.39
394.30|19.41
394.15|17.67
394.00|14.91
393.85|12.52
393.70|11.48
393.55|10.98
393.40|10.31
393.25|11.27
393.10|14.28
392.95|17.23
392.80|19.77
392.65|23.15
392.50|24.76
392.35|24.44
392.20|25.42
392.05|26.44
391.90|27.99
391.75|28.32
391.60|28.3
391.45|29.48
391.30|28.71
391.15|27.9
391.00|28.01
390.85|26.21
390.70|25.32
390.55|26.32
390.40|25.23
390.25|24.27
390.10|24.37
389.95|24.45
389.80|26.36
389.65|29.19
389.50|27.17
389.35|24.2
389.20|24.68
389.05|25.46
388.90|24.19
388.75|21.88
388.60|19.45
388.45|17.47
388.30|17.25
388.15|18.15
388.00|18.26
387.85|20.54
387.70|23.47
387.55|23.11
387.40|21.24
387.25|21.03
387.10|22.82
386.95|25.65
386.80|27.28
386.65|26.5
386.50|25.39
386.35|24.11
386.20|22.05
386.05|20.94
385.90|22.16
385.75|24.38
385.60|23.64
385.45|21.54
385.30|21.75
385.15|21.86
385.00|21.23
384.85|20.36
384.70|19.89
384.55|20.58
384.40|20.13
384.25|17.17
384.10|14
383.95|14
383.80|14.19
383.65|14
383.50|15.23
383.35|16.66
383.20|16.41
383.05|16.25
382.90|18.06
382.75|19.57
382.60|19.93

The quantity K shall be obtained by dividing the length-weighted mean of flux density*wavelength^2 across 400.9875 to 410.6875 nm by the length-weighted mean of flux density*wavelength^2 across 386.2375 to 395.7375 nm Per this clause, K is 1.63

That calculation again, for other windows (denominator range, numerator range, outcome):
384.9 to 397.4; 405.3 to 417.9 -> 1.70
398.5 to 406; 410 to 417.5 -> 1.03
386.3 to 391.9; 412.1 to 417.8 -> 1.53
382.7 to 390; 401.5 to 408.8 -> 1.78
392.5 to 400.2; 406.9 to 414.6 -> 1.62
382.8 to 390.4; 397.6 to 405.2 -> 1.65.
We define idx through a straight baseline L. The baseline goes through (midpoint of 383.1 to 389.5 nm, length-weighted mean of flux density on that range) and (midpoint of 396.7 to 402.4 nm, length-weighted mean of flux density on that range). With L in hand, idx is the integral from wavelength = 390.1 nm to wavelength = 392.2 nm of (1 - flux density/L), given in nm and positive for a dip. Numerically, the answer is -0.253 nm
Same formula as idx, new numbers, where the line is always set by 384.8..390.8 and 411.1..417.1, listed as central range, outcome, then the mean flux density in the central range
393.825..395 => 0.27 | 19.8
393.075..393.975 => 0.48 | 11.8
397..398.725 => 0.24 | 23.2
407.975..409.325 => -0.31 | 38.2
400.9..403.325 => -0.49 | 34.3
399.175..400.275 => -0.19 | 32.3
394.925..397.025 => 0.45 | 20.6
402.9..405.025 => -0.28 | 33.1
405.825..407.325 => -0.20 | 34.2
